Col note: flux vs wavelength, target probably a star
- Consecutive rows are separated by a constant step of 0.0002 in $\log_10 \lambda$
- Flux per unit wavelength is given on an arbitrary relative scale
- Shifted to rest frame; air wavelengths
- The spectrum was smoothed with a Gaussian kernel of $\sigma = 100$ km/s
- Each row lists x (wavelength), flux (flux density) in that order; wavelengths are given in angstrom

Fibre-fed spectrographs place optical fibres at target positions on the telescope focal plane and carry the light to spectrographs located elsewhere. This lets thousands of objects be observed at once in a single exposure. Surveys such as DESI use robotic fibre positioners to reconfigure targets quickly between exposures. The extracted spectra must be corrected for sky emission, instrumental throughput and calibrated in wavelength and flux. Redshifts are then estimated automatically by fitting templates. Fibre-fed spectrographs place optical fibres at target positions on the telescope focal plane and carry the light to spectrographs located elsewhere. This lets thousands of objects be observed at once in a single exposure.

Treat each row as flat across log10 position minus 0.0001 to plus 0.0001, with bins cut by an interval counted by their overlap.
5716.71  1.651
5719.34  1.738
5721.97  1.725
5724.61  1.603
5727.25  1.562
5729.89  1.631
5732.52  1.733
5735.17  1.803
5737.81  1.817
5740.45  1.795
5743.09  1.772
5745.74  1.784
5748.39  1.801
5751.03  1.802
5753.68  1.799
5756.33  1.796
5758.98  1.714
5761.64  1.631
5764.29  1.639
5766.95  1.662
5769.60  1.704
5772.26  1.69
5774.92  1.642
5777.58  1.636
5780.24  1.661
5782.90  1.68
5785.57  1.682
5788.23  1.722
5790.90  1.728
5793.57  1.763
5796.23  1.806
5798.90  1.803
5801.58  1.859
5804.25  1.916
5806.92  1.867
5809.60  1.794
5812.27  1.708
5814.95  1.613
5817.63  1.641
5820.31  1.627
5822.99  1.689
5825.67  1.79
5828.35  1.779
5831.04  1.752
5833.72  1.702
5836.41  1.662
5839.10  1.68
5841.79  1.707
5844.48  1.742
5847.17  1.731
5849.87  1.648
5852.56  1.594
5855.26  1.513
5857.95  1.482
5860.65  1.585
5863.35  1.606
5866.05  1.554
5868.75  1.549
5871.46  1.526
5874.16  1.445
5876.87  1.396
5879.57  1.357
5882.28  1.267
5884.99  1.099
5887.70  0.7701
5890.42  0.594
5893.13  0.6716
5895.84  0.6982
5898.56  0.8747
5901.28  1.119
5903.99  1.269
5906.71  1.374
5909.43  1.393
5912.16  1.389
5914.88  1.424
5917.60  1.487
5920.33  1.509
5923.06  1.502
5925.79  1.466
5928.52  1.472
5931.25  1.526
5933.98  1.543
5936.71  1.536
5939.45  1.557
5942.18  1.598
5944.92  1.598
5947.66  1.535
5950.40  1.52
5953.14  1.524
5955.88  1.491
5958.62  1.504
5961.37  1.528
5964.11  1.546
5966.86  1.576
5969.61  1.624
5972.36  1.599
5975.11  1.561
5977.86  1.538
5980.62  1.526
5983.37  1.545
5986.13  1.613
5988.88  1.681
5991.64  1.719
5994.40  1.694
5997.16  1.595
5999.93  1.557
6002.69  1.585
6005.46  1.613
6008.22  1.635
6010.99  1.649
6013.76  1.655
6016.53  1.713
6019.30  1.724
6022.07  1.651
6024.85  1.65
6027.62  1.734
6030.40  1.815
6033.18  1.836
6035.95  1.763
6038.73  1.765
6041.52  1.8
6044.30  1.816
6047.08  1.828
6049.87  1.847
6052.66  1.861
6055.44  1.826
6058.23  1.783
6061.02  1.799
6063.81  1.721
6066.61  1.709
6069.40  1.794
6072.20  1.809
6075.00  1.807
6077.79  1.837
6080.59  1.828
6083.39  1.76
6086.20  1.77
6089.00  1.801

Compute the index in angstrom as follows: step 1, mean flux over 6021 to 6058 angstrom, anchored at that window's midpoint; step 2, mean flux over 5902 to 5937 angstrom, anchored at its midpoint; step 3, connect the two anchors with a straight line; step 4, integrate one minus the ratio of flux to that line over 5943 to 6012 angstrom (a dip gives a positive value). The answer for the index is 1.1 angstrom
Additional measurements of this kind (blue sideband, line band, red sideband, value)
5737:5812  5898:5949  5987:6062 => 8.7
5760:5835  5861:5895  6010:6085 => 9.8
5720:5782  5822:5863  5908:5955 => -1.6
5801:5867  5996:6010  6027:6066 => 1.4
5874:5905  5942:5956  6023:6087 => -2.6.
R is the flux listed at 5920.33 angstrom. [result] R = 1.509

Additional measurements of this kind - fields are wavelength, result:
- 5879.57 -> 1.357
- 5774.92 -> 1.642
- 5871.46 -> 1.526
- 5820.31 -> 1.627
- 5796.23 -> 1.806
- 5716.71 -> 1.651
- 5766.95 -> 1.662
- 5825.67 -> 1.79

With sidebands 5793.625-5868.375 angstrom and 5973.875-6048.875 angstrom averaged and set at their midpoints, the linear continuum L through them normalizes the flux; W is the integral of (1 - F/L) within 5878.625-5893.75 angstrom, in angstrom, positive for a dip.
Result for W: 6.5 angstrom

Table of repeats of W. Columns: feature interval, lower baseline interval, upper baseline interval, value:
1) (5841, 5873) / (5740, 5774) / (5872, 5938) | -4.2 angstrom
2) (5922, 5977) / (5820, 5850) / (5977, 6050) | 5.0 angstrom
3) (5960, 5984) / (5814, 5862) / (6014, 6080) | 2.4 angstrom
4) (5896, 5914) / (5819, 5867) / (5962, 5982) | 4.5 angstrom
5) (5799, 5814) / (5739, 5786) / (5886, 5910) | -3.6 angstrom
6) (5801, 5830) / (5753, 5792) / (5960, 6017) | -1.3 angstrom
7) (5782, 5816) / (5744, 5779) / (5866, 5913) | -4.6 angstrom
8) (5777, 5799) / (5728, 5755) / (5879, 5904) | -3.0 angstrom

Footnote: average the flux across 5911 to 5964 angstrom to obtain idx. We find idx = 1.51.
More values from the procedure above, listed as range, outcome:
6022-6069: 1.78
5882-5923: 1.14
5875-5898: 0.988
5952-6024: 1.6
